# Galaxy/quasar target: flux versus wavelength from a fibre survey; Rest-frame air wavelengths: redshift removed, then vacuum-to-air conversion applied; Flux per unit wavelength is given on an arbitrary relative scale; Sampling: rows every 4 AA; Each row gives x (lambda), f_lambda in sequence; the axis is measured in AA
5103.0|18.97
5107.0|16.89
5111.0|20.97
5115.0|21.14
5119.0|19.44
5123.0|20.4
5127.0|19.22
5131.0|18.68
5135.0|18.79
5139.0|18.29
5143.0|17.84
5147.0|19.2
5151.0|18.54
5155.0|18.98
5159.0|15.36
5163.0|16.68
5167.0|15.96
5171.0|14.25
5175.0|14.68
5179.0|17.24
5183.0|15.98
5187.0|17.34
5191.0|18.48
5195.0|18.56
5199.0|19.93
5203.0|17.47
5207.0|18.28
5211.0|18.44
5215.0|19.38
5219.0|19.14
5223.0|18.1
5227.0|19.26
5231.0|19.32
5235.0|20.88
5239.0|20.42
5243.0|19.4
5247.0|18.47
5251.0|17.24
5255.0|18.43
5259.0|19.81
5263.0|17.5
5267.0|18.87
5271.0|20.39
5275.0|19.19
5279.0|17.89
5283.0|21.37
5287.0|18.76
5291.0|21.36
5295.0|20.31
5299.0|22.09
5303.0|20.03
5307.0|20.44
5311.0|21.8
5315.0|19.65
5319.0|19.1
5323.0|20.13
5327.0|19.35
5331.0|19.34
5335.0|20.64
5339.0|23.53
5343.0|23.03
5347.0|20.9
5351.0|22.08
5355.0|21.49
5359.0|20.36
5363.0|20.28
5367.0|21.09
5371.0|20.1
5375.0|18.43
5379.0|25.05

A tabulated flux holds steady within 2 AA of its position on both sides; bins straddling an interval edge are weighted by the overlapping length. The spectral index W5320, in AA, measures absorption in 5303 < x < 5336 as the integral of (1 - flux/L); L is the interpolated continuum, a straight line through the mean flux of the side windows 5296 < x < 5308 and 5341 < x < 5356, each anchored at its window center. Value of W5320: 1.9 AA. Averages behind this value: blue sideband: 20.8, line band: 20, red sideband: 21.9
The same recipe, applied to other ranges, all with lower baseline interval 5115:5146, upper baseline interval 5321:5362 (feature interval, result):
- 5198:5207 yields 0.6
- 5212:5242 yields 0.8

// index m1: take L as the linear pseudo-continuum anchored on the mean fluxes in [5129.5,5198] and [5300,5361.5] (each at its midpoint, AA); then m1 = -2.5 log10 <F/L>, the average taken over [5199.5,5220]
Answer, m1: -0.02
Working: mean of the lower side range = 17.4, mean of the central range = 18.6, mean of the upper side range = 20.8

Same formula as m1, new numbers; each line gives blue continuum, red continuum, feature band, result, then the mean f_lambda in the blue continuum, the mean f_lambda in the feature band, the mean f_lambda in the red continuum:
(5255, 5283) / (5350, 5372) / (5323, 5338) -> 0.01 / 19.1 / 20.1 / 20.9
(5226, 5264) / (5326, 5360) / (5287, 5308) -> -0.02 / 19.1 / 20.7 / 21.3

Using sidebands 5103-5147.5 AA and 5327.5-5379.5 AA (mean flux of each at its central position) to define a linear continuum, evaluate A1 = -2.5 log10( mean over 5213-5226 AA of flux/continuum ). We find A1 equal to 0.06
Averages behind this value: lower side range 19.2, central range 18.9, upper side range 21.1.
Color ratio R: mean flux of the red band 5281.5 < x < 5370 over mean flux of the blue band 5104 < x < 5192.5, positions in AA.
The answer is 1.16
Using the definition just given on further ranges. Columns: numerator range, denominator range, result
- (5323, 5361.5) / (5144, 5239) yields 1.18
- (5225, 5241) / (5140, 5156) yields 1.07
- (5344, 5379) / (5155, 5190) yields 1.29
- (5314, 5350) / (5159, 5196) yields 1.26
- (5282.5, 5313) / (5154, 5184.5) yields 1.29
